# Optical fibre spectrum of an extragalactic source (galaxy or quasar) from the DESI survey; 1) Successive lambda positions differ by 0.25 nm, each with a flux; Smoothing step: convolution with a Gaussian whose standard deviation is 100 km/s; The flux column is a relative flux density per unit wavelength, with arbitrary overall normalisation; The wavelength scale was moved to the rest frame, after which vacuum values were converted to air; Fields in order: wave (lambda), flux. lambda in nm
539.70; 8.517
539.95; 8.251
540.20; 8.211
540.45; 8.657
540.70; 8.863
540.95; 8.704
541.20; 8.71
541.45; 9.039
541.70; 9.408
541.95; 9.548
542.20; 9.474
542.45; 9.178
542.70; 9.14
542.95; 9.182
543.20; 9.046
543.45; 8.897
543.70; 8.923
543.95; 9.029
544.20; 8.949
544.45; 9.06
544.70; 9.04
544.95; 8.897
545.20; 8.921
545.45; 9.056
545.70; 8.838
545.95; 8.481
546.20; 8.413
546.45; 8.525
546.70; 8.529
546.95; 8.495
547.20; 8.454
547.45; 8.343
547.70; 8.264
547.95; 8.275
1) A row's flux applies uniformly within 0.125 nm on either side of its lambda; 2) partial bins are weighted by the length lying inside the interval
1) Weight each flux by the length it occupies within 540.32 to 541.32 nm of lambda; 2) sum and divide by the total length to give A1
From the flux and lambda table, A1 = 8.73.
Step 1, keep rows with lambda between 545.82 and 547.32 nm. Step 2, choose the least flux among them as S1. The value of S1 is 8.413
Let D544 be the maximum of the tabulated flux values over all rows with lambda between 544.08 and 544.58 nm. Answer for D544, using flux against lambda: 9.06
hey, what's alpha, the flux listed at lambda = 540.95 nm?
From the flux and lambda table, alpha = 8.704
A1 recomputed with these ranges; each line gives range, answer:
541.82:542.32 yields 9.51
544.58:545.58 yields 8.98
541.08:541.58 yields 8.88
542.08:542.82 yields 9.26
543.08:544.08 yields 8.97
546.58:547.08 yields 8.51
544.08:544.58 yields 9.01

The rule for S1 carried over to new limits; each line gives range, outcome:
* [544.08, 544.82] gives 8.949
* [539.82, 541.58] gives 8.211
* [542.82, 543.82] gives 8.897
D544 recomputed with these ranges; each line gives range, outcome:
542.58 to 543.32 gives 9.182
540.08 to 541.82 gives 9.408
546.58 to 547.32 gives 8.529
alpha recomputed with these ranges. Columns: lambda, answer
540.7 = 8.863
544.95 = 8.897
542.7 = 9.14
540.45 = 8.657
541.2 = 8.71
